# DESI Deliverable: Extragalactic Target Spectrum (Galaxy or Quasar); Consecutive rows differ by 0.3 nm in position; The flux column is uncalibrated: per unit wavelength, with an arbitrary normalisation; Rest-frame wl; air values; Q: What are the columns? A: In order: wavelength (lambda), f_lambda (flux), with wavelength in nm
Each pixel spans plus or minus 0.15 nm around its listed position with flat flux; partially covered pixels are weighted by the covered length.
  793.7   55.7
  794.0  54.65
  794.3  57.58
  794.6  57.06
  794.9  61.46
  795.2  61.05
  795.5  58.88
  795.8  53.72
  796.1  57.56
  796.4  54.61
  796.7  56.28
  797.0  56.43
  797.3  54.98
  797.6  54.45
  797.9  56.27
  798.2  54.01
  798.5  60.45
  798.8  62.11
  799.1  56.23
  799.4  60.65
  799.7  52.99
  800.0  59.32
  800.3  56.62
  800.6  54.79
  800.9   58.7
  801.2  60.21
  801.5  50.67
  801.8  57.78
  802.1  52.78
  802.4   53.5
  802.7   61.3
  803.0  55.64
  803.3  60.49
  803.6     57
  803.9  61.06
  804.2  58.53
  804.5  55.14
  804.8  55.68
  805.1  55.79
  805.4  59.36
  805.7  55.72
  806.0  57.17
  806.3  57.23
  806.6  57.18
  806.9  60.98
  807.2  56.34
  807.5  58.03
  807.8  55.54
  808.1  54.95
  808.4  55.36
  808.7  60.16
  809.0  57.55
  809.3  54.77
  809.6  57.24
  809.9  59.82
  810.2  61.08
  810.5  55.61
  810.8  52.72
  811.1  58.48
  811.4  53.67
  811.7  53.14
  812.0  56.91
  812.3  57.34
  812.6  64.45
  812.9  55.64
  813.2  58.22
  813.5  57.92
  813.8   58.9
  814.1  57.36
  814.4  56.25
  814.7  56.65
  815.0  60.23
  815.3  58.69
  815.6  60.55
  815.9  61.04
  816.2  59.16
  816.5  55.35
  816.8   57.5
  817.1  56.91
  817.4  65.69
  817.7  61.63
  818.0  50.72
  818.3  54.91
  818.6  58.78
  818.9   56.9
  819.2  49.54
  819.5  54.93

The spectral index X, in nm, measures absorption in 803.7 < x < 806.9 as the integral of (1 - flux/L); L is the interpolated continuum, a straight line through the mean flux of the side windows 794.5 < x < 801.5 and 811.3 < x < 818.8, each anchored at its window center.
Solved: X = 0.00 nm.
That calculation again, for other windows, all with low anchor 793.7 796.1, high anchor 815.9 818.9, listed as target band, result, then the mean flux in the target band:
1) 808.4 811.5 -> 0.04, 57.1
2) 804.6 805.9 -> 0.03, 56.6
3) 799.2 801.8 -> 0.04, 56.8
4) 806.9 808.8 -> 0.03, 57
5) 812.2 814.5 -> -0.02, 58.3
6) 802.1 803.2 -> 0.03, 56.4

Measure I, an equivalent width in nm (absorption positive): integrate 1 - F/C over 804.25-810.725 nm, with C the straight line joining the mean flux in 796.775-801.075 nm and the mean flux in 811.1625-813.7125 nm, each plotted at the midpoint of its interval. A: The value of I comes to 0.00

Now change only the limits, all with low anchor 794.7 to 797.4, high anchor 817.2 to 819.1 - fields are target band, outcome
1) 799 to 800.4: 0.003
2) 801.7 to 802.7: 0.033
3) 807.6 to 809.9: 0.033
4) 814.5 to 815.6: -0.018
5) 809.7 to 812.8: 0.020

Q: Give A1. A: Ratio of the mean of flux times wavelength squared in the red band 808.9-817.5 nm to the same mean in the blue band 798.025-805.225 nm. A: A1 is 1.04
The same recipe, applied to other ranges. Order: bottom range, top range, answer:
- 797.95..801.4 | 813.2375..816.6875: 1.05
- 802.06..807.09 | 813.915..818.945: 1.04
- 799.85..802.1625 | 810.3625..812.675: 1.02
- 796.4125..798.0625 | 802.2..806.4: 1.05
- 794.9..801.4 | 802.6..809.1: 1.03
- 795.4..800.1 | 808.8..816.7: 1.05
